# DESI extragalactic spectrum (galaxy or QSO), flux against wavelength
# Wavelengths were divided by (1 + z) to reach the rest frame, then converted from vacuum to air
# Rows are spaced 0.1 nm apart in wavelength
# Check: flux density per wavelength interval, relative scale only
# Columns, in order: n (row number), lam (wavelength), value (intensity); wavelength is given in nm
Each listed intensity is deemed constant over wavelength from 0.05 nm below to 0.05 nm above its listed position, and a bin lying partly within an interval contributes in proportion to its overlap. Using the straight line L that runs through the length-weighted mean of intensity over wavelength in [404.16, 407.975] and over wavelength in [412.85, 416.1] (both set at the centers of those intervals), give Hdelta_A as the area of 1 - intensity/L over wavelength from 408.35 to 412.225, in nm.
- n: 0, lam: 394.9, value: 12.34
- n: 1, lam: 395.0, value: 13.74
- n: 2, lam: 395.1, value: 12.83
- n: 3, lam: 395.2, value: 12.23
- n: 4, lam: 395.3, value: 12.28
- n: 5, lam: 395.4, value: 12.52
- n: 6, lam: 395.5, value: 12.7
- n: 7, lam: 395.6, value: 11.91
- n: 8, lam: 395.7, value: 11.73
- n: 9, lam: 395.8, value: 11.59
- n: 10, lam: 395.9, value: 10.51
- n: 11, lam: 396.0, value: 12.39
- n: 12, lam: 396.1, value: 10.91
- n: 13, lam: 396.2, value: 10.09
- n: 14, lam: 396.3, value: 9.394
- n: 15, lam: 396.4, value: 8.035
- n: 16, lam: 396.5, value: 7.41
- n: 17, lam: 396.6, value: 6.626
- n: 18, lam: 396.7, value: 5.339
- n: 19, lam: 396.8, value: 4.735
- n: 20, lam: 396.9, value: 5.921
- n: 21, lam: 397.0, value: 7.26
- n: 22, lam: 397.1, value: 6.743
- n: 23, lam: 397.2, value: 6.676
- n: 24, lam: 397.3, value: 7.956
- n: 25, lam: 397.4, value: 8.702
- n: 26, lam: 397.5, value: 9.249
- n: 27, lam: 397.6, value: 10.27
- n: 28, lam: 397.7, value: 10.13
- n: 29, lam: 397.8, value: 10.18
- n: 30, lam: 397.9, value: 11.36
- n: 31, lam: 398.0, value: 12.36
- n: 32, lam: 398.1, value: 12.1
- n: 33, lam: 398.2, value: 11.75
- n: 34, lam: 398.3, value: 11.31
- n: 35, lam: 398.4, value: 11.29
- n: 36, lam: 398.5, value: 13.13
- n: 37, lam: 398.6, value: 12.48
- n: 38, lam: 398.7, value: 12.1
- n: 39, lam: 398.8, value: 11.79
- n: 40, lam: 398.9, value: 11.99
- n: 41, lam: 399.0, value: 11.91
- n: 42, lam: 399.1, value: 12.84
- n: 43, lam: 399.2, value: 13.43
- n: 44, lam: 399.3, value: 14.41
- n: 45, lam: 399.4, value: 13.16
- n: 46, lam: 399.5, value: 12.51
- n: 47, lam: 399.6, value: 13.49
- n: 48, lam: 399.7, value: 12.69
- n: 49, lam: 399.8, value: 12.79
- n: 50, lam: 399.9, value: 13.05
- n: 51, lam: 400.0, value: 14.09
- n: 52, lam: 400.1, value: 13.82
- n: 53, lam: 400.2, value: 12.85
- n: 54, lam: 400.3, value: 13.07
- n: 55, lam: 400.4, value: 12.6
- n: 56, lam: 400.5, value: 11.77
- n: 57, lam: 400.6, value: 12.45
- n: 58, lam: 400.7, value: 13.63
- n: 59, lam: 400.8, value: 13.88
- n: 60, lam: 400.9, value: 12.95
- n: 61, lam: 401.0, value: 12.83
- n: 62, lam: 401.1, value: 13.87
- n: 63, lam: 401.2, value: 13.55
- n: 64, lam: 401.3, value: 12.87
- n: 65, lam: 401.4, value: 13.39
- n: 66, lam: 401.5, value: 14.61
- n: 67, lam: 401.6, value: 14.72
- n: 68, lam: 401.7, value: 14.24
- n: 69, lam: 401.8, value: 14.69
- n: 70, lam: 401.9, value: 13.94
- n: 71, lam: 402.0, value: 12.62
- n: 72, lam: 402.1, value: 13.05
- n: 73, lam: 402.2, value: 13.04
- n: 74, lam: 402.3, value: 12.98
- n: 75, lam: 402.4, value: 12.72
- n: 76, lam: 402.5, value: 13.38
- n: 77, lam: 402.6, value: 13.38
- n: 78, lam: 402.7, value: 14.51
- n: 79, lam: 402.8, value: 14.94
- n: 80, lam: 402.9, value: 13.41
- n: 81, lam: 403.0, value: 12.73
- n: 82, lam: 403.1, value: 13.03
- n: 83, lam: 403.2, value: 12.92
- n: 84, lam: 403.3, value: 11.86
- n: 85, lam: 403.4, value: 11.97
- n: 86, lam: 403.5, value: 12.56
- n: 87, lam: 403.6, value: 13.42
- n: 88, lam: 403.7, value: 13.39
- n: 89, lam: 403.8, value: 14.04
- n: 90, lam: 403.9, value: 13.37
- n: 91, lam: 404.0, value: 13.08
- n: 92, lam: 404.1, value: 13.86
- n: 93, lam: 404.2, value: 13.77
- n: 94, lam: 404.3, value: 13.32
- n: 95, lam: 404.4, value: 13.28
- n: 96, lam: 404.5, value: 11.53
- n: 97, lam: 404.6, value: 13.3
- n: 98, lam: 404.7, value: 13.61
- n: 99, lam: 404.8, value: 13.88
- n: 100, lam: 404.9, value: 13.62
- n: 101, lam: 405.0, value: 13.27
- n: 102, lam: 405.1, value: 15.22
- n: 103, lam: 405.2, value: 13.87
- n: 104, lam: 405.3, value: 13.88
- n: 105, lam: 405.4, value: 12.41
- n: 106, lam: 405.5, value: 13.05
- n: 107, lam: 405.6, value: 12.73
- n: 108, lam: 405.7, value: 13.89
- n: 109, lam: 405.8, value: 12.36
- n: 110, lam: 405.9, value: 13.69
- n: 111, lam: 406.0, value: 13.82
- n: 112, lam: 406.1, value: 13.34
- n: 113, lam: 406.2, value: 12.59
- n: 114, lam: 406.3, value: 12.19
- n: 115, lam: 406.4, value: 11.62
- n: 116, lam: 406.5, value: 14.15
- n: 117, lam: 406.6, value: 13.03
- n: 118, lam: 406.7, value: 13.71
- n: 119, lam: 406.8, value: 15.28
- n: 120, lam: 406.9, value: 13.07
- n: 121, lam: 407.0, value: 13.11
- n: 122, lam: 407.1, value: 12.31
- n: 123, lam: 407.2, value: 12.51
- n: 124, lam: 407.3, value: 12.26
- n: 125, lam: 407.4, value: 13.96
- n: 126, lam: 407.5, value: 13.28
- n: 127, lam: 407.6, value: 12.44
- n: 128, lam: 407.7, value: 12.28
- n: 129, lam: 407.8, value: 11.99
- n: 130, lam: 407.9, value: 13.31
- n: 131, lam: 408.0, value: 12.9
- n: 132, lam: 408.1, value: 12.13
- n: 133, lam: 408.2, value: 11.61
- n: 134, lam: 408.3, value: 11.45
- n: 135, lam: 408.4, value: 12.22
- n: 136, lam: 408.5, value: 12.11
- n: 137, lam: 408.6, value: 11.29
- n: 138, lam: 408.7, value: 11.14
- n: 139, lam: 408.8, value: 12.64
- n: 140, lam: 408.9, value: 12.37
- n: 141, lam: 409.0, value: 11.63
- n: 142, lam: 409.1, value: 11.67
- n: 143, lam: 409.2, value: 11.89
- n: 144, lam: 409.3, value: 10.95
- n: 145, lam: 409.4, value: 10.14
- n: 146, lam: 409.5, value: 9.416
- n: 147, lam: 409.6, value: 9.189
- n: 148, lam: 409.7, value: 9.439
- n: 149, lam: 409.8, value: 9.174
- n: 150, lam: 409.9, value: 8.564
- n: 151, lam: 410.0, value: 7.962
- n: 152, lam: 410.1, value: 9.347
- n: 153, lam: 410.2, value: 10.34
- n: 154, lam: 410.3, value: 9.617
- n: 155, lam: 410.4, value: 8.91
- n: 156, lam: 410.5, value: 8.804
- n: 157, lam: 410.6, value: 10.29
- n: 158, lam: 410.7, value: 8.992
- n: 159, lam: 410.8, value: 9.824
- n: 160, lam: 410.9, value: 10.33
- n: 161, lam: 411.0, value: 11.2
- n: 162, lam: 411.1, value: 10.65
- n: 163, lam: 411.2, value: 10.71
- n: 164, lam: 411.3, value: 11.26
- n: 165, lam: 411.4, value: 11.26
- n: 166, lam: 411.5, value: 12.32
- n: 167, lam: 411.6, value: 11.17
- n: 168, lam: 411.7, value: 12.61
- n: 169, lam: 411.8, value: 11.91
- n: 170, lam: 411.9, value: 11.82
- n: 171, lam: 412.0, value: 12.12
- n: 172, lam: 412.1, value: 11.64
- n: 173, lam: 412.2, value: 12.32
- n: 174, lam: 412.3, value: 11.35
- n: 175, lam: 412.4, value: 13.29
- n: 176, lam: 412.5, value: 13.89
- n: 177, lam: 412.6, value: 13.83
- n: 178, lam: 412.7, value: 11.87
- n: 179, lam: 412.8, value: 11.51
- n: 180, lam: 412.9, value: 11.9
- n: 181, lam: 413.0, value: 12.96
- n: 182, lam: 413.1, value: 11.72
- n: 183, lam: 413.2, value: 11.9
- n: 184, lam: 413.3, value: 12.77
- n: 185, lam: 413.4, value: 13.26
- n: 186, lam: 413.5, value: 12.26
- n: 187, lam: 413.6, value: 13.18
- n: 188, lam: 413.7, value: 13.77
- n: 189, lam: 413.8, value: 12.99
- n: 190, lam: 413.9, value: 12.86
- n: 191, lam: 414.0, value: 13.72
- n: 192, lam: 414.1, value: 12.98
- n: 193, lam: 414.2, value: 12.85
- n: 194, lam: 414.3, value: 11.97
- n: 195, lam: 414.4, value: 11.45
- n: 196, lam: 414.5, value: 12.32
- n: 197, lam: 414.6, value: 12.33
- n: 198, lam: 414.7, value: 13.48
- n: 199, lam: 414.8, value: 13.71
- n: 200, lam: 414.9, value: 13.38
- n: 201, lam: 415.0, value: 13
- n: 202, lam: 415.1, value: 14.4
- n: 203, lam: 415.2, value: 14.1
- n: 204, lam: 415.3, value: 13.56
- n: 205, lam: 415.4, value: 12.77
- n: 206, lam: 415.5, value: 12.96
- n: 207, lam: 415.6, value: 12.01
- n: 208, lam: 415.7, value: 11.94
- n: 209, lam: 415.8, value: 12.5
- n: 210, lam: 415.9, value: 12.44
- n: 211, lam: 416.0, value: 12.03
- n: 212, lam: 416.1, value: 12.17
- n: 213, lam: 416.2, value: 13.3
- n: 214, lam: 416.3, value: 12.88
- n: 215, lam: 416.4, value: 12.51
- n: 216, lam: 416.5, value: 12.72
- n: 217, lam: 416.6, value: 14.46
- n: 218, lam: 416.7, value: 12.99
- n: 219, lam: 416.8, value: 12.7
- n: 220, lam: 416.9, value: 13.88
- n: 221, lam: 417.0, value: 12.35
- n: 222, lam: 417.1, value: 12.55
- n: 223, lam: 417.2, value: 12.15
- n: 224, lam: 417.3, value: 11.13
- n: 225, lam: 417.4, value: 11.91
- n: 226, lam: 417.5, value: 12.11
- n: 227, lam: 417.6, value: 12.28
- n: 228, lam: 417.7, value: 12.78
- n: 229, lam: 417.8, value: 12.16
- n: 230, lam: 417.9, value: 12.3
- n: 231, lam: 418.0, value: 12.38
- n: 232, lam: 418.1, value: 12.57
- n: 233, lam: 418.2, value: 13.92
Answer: 0.67 nm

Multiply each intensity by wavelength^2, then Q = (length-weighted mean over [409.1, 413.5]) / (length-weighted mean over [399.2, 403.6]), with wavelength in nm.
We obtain 0.87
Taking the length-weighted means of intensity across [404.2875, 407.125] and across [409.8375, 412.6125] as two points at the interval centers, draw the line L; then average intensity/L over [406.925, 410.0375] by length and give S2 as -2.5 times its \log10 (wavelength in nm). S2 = 0.05 mag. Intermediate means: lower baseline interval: 13.3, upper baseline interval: 10.9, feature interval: 11.6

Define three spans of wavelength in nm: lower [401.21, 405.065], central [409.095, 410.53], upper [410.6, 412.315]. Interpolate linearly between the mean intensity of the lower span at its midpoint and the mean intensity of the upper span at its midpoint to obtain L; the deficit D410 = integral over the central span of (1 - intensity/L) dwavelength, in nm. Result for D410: 0.25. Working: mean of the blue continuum 13.4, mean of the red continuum 11.2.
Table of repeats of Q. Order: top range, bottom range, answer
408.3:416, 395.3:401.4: 1.11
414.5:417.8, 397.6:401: 1.11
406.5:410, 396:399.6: 1.22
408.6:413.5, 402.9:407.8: 0.87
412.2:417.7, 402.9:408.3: 1.02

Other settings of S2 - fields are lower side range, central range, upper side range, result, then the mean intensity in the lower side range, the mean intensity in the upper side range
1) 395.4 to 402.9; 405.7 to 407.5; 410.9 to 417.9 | -0.09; 11.8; 12.5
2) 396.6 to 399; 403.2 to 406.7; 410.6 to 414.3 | -0.21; 9.75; 12.1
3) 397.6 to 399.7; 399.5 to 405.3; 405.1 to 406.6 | -0.05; 12.2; 13.2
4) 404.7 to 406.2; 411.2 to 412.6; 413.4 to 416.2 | 0.08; 13.5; 12.9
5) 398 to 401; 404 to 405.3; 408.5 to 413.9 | -0.12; 12.7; 11.3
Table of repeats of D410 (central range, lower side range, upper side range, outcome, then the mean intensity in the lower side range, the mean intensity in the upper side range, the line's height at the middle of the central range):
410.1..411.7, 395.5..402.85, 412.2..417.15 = 0.27 nm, 11.7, 12.8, 12.5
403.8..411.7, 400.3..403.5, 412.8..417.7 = 0.63 nm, 13.3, 12.7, 13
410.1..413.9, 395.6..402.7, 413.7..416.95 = 0.32 nm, 11.7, 12.9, 12.7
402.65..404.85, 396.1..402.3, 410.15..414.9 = -0.30 nm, 11.6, 11.9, 11.7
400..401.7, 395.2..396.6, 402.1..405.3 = -0.13 nm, 10.8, 13.3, 12.4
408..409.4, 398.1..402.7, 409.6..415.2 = 0.04 nm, 13.1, 11.7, 12.1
